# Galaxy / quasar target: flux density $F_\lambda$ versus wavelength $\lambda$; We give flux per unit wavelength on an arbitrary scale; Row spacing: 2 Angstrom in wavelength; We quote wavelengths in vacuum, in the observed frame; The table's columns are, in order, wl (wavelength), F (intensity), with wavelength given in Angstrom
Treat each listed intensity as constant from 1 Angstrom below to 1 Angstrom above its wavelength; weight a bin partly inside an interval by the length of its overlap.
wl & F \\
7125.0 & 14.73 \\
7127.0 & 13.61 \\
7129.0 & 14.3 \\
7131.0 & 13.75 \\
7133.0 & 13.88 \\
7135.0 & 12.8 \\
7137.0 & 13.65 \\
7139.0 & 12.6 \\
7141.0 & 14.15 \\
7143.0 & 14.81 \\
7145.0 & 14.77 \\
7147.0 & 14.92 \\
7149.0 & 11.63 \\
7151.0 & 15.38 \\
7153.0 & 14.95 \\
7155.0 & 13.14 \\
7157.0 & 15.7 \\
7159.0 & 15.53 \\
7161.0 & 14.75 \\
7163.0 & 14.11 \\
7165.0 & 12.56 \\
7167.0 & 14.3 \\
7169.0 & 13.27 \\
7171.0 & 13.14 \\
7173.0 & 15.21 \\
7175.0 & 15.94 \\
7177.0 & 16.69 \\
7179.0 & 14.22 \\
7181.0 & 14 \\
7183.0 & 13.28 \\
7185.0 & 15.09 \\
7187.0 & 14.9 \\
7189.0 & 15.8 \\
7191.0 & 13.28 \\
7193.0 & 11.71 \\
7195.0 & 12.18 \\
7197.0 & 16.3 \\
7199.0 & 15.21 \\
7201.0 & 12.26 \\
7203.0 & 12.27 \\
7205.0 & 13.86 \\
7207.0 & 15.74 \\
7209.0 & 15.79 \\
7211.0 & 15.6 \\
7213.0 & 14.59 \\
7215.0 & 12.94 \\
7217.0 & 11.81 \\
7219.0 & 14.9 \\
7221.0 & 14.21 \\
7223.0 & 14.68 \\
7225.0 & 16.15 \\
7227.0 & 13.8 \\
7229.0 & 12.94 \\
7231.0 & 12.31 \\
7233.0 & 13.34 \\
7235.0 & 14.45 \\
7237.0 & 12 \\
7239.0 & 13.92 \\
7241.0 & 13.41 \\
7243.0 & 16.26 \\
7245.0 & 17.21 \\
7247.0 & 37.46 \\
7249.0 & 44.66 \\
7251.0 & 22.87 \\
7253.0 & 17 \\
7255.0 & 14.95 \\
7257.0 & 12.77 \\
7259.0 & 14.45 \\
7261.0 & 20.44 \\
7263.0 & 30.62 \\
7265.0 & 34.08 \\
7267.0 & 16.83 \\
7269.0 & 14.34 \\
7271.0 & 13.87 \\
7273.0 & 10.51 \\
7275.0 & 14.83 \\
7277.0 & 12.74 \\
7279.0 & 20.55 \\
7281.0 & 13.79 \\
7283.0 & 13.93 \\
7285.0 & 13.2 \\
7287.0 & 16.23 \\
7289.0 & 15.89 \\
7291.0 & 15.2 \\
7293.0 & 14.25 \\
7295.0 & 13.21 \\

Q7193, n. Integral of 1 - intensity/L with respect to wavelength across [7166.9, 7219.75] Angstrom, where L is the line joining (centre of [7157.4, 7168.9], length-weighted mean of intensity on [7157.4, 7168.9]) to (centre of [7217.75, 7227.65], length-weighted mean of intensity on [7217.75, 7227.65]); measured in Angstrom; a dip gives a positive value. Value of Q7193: 0.91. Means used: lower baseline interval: 14.2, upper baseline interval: 14.7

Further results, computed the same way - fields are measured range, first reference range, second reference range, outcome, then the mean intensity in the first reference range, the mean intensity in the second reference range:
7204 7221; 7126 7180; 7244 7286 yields 2.7 Angstrom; 14.2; 19.6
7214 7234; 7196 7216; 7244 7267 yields 4.6 Angstrom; 14.5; 23.9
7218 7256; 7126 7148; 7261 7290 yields -2.9 Angstrom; 13.9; 17.4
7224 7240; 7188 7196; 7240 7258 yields 4.7 Angstrom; 13.2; 21.8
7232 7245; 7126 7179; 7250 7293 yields 1.7 Angstrom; 14.2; 17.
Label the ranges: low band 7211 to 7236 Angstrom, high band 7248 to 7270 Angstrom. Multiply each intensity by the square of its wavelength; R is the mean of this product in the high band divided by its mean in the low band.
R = 1.60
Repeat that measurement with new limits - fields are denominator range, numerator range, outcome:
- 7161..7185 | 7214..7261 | 1.21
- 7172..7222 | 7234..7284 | 1.33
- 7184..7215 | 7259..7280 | 1.33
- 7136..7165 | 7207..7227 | 1.04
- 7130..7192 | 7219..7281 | 1.28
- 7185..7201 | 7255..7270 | 1.45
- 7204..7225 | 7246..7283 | 1.41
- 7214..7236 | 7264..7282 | 1.24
